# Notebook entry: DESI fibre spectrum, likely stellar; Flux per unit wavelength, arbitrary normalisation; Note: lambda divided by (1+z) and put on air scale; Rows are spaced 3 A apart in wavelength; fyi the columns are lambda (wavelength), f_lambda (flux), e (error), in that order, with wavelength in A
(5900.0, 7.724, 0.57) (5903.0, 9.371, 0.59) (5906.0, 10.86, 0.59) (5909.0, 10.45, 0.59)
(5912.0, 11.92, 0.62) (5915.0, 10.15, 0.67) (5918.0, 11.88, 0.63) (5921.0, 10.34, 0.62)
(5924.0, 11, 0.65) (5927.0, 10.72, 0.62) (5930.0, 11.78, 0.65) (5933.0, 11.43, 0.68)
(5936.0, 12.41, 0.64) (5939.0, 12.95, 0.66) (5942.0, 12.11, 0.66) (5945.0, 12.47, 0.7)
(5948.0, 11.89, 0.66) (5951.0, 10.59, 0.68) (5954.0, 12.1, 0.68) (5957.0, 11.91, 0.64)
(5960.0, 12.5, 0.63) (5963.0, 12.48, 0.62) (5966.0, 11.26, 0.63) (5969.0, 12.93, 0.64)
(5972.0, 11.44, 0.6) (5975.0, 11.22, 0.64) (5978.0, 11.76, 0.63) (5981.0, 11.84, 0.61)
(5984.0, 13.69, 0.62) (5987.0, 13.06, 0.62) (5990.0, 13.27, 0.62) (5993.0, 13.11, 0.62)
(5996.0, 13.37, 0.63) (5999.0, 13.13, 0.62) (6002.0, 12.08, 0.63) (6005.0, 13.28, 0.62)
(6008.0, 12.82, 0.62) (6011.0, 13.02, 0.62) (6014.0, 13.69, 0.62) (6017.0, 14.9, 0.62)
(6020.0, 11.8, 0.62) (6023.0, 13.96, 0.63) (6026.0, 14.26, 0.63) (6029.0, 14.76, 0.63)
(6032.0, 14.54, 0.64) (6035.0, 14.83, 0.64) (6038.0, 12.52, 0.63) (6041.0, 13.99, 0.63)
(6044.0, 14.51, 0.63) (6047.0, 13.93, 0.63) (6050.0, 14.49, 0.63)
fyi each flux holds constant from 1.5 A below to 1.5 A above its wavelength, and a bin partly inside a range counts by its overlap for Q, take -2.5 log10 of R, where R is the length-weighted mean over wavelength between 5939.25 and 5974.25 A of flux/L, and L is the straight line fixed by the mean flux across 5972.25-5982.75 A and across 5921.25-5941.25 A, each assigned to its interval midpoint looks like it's -0.03 mag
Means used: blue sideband 11.6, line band 12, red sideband 11.6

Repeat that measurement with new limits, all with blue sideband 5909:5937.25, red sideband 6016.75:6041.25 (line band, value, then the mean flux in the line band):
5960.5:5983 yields 0.05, 11.9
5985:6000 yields -0.02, 13.2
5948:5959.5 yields 0.03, 11.7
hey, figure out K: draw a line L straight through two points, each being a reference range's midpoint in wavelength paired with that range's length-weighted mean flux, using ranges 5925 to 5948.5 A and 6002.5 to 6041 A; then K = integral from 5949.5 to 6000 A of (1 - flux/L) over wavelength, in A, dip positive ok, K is 1.6 A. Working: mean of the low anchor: 12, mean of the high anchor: 13.7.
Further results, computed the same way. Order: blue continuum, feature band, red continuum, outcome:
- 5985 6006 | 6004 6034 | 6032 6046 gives -0.3 A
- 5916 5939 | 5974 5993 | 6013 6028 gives 0.4 A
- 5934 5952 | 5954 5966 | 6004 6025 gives 0.2 A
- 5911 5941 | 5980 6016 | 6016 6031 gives 0.6 A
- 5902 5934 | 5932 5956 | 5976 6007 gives -0.9 A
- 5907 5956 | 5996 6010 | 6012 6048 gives 0.4 A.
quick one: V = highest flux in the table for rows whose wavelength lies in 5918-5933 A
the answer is 11.88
